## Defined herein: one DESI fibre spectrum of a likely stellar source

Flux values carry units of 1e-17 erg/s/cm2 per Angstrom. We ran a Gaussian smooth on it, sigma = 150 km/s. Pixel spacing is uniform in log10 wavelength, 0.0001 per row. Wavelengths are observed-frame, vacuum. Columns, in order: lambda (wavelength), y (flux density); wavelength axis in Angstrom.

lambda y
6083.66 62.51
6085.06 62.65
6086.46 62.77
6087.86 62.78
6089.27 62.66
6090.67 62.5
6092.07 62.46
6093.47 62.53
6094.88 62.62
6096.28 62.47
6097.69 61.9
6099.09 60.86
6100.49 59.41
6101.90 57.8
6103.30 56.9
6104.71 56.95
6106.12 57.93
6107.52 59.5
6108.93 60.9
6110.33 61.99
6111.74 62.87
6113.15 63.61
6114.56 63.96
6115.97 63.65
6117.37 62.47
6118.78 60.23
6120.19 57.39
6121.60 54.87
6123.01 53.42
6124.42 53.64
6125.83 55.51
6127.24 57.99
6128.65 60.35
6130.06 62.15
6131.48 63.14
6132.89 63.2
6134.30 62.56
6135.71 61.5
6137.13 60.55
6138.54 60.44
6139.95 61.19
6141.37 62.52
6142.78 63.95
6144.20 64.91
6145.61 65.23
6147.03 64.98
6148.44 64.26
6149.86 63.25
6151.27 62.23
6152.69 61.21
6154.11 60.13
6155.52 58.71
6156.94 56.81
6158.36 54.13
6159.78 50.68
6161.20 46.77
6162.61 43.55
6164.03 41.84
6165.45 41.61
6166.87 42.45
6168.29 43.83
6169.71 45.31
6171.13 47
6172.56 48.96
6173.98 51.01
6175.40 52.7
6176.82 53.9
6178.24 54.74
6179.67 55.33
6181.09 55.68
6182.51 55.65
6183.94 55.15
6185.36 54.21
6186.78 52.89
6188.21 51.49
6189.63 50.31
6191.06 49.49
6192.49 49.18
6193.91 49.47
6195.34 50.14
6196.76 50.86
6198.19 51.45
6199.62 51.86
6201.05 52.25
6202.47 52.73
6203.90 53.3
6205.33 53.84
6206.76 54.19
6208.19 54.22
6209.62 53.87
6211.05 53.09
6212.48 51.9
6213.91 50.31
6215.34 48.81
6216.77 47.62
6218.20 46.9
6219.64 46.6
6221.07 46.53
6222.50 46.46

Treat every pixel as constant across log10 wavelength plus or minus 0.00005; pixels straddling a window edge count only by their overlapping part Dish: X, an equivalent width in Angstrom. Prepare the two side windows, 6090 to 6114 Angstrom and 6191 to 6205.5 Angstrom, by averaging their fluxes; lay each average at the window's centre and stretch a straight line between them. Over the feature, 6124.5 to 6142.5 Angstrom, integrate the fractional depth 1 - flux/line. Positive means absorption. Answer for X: -1.0 Angstrom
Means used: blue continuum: 60.8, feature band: 60.7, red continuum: 51.3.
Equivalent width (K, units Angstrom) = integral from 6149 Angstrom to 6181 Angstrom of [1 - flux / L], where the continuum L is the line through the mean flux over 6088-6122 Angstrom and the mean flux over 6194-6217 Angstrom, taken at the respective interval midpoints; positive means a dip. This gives 2.18 Angstrom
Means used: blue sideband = 60.8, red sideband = 51.9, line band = 51.8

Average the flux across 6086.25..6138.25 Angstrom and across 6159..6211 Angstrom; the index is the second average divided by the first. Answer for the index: 0.8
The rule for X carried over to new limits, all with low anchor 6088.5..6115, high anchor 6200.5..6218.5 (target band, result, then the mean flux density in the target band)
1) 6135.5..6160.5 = -1.7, 60.9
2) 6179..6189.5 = 0.0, 54.2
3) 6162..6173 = 2.2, 44.2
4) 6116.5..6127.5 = 0.4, 57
